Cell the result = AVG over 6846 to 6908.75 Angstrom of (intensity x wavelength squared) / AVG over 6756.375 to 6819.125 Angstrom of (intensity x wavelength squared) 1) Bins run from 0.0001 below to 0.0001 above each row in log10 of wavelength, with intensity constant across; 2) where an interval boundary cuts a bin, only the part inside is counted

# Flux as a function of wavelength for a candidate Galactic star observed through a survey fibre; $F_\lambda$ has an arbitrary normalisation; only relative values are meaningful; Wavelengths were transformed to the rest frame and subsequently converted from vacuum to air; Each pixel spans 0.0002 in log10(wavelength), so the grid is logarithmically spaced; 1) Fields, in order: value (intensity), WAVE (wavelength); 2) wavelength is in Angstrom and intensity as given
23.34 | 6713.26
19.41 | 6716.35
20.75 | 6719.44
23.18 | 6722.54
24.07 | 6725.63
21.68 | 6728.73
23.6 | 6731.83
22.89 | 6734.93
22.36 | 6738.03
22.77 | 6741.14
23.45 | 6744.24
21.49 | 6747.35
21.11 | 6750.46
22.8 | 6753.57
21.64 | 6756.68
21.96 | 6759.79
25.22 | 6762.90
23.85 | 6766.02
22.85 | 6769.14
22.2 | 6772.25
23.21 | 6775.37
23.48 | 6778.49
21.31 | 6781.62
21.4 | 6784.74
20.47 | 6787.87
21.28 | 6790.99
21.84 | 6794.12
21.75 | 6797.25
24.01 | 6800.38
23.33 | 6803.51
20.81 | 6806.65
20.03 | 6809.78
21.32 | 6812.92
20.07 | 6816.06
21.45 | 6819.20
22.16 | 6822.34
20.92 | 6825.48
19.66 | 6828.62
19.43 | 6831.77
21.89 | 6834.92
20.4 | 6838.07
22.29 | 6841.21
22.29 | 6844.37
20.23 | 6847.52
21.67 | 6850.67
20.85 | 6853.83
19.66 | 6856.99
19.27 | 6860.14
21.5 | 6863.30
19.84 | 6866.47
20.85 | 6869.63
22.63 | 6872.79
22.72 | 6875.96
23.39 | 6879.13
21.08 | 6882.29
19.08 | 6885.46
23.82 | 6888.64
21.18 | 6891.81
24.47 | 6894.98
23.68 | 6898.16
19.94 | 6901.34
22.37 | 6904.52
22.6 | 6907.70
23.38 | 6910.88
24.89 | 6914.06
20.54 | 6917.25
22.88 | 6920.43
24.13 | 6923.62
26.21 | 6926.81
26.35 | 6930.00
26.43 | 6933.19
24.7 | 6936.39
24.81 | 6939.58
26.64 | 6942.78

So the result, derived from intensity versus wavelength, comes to 1.00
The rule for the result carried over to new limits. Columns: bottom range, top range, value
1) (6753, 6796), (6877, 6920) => 1.04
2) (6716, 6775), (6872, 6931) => 1.06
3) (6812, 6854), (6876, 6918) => 1.08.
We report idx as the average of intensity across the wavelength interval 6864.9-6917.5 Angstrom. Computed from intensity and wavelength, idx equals 22.2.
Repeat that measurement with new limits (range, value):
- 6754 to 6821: 22.1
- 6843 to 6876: 21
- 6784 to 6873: 21.1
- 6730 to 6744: 22.9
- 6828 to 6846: 21.1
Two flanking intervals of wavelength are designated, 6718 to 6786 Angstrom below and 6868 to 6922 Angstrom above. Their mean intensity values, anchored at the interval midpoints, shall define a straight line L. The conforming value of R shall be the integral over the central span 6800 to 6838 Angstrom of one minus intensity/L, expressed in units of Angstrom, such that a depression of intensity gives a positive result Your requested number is 2.3 Angstrom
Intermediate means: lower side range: 22.6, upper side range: 22.3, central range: 21.1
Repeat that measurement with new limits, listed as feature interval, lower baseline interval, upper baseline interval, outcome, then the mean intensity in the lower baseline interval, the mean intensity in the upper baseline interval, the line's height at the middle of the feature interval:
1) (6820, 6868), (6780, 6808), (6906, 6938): 4.1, 21.8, 24.2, 22.7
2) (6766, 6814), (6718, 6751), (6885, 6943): 1.8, 22.5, 23.6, 22.9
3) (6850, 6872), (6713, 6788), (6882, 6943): 2.4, 22.4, 23.4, 23.1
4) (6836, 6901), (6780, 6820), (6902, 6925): 2.3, 21.5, 22.8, 22.3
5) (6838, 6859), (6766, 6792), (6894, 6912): 1.3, 22.2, 22.7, 22.4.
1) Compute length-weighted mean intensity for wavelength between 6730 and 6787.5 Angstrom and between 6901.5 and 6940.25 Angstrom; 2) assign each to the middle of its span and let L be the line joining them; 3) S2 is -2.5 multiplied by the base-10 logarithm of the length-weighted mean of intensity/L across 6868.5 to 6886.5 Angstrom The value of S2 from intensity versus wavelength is 0.09 mag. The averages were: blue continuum 22.6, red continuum 23.9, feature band 21.7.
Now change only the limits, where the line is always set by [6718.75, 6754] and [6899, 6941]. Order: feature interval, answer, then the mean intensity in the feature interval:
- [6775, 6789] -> 0.05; 21.9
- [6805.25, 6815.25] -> 0.12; 20.7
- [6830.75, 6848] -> 0.10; 21.2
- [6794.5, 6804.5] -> 0.00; 22.9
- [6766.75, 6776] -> 0.00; 22.8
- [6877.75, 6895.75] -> 0.07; 22.1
